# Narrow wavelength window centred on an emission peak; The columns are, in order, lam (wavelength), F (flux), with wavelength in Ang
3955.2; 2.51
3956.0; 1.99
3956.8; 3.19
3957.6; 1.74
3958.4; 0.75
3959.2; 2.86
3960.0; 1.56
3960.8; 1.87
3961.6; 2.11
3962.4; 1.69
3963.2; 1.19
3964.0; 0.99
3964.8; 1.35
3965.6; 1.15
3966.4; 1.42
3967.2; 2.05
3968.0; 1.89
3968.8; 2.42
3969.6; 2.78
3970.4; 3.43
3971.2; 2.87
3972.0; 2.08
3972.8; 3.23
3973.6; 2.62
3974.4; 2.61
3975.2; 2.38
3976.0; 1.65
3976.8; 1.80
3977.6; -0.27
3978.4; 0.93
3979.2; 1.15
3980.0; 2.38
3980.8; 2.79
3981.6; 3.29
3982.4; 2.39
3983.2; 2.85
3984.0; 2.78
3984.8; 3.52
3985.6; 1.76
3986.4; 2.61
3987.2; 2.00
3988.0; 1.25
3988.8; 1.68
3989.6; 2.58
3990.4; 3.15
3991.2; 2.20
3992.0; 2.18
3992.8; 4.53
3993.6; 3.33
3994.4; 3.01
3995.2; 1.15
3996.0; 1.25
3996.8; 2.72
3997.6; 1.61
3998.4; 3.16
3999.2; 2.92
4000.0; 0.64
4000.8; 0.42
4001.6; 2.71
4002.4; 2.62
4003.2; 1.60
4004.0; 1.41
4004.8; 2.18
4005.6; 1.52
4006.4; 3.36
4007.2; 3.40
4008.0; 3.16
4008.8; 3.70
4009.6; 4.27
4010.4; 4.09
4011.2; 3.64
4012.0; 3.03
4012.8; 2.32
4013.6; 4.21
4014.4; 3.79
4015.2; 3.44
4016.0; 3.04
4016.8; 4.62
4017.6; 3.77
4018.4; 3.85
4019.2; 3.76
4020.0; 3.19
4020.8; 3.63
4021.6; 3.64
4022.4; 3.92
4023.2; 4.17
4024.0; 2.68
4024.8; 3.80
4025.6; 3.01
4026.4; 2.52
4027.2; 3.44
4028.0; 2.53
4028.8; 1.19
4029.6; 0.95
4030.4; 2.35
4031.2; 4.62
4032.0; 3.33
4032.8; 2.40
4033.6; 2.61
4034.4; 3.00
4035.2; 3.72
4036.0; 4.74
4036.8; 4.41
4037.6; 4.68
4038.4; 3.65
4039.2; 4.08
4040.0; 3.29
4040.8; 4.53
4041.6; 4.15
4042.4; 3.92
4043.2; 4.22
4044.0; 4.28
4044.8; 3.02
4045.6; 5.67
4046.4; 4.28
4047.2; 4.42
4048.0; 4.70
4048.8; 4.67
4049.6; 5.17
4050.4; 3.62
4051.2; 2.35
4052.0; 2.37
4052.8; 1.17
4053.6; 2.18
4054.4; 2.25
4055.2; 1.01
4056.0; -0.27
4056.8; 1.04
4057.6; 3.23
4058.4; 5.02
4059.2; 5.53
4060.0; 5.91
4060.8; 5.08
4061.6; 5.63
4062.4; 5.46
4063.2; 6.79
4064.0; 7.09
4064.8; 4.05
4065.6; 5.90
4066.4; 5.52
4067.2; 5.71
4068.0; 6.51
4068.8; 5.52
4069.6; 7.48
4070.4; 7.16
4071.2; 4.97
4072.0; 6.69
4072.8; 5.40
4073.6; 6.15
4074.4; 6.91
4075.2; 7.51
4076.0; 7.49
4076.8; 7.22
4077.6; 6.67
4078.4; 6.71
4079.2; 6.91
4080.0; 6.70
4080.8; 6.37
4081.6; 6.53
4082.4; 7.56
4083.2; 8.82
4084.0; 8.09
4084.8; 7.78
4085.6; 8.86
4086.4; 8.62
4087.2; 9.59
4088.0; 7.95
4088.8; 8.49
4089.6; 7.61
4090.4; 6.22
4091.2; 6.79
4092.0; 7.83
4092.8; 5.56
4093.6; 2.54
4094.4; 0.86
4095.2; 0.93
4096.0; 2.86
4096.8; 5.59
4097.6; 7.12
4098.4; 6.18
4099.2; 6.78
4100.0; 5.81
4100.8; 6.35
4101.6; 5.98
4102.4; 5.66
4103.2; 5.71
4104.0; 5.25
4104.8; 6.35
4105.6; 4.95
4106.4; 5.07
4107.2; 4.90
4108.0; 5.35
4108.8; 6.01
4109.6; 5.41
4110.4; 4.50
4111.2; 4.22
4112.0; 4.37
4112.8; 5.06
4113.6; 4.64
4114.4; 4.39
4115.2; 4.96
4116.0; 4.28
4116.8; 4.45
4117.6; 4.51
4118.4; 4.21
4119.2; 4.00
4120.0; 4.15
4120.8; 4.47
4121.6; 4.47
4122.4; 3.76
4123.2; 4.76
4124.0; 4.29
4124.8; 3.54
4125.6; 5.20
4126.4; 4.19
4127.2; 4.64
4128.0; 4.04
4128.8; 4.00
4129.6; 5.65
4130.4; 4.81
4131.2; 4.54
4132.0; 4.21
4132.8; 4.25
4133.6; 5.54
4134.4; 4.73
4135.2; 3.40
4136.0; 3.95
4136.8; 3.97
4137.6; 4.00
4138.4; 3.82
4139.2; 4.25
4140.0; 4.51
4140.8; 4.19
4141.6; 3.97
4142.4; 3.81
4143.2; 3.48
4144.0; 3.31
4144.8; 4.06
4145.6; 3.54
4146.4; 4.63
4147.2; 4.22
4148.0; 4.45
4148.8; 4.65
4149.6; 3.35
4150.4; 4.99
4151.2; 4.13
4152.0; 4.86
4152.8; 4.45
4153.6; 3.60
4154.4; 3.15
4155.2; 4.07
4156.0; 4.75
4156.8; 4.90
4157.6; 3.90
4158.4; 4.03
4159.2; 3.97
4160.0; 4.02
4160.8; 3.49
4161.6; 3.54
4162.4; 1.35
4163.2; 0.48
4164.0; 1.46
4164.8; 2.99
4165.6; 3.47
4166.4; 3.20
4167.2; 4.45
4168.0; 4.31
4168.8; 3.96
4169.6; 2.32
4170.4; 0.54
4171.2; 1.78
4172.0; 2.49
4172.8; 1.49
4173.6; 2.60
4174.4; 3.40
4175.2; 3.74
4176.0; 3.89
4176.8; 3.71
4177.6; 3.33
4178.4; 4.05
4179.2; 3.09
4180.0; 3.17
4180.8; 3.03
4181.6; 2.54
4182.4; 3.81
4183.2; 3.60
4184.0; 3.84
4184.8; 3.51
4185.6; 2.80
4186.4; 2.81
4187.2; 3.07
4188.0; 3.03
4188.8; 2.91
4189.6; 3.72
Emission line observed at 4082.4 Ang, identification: Ly-alpha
